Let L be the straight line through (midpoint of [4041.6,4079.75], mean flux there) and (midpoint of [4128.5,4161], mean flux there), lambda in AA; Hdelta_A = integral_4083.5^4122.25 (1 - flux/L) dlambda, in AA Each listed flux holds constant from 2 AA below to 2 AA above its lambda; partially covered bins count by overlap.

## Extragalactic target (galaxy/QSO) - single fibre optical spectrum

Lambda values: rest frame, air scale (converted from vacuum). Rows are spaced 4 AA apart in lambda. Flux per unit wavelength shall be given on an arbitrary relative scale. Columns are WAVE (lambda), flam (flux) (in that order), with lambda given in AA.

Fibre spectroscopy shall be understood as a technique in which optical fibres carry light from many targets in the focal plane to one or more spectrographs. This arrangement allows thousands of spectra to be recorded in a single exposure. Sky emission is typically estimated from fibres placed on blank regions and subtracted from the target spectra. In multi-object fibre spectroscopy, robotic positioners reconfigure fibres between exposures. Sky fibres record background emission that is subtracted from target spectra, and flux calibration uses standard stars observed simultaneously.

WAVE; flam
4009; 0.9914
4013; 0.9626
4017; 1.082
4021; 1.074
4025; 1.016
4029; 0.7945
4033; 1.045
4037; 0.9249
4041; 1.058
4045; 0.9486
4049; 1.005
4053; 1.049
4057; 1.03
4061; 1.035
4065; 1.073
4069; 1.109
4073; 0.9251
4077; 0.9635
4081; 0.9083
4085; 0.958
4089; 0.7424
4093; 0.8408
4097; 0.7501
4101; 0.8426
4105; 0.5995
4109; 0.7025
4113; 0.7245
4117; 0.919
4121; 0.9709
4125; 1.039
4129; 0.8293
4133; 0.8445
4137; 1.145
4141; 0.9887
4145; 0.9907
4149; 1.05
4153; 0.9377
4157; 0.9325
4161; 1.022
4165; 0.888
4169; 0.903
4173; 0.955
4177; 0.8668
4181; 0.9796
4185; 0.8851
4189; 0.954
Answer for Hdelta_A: 7.6 AA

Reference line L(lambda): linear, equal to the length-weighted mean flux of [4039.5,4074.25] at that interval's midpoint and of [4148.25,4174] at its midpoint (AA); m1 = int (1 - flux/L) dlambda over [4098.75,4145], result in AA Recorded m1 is 4.8 AA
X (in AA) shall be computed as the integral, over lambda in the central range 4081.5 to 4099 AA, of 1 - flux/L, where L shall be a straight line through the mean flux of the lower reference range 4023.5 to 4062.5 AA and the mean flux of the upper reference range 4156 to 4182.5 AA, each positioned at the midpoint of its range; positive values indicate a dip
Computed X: 2.5 AA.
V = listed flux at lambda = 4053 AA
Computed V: 1.049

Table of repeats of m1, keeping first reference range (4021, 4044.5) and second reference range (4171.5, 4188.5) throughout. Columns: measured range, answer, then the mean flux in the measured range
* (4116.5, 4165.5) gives -1.7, 0.97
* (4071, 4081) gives 0.2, 0.937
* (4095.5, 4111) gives 3.7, 0.723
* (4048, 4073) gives -2.0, 1.04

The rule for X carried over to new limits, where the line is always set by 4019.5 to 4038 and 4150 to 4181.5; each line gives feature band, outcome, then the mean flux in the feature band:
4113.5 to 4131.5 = 0.5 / 0.919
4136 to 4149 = -1.3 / 1.03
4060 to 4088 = -0.8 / 0.986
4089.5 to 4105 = 2.9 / 0.777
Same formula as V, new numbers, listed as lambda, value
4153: 0.9377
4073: 0.9251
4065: 1.073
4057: 1.03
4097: 0.7501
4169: 0.903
